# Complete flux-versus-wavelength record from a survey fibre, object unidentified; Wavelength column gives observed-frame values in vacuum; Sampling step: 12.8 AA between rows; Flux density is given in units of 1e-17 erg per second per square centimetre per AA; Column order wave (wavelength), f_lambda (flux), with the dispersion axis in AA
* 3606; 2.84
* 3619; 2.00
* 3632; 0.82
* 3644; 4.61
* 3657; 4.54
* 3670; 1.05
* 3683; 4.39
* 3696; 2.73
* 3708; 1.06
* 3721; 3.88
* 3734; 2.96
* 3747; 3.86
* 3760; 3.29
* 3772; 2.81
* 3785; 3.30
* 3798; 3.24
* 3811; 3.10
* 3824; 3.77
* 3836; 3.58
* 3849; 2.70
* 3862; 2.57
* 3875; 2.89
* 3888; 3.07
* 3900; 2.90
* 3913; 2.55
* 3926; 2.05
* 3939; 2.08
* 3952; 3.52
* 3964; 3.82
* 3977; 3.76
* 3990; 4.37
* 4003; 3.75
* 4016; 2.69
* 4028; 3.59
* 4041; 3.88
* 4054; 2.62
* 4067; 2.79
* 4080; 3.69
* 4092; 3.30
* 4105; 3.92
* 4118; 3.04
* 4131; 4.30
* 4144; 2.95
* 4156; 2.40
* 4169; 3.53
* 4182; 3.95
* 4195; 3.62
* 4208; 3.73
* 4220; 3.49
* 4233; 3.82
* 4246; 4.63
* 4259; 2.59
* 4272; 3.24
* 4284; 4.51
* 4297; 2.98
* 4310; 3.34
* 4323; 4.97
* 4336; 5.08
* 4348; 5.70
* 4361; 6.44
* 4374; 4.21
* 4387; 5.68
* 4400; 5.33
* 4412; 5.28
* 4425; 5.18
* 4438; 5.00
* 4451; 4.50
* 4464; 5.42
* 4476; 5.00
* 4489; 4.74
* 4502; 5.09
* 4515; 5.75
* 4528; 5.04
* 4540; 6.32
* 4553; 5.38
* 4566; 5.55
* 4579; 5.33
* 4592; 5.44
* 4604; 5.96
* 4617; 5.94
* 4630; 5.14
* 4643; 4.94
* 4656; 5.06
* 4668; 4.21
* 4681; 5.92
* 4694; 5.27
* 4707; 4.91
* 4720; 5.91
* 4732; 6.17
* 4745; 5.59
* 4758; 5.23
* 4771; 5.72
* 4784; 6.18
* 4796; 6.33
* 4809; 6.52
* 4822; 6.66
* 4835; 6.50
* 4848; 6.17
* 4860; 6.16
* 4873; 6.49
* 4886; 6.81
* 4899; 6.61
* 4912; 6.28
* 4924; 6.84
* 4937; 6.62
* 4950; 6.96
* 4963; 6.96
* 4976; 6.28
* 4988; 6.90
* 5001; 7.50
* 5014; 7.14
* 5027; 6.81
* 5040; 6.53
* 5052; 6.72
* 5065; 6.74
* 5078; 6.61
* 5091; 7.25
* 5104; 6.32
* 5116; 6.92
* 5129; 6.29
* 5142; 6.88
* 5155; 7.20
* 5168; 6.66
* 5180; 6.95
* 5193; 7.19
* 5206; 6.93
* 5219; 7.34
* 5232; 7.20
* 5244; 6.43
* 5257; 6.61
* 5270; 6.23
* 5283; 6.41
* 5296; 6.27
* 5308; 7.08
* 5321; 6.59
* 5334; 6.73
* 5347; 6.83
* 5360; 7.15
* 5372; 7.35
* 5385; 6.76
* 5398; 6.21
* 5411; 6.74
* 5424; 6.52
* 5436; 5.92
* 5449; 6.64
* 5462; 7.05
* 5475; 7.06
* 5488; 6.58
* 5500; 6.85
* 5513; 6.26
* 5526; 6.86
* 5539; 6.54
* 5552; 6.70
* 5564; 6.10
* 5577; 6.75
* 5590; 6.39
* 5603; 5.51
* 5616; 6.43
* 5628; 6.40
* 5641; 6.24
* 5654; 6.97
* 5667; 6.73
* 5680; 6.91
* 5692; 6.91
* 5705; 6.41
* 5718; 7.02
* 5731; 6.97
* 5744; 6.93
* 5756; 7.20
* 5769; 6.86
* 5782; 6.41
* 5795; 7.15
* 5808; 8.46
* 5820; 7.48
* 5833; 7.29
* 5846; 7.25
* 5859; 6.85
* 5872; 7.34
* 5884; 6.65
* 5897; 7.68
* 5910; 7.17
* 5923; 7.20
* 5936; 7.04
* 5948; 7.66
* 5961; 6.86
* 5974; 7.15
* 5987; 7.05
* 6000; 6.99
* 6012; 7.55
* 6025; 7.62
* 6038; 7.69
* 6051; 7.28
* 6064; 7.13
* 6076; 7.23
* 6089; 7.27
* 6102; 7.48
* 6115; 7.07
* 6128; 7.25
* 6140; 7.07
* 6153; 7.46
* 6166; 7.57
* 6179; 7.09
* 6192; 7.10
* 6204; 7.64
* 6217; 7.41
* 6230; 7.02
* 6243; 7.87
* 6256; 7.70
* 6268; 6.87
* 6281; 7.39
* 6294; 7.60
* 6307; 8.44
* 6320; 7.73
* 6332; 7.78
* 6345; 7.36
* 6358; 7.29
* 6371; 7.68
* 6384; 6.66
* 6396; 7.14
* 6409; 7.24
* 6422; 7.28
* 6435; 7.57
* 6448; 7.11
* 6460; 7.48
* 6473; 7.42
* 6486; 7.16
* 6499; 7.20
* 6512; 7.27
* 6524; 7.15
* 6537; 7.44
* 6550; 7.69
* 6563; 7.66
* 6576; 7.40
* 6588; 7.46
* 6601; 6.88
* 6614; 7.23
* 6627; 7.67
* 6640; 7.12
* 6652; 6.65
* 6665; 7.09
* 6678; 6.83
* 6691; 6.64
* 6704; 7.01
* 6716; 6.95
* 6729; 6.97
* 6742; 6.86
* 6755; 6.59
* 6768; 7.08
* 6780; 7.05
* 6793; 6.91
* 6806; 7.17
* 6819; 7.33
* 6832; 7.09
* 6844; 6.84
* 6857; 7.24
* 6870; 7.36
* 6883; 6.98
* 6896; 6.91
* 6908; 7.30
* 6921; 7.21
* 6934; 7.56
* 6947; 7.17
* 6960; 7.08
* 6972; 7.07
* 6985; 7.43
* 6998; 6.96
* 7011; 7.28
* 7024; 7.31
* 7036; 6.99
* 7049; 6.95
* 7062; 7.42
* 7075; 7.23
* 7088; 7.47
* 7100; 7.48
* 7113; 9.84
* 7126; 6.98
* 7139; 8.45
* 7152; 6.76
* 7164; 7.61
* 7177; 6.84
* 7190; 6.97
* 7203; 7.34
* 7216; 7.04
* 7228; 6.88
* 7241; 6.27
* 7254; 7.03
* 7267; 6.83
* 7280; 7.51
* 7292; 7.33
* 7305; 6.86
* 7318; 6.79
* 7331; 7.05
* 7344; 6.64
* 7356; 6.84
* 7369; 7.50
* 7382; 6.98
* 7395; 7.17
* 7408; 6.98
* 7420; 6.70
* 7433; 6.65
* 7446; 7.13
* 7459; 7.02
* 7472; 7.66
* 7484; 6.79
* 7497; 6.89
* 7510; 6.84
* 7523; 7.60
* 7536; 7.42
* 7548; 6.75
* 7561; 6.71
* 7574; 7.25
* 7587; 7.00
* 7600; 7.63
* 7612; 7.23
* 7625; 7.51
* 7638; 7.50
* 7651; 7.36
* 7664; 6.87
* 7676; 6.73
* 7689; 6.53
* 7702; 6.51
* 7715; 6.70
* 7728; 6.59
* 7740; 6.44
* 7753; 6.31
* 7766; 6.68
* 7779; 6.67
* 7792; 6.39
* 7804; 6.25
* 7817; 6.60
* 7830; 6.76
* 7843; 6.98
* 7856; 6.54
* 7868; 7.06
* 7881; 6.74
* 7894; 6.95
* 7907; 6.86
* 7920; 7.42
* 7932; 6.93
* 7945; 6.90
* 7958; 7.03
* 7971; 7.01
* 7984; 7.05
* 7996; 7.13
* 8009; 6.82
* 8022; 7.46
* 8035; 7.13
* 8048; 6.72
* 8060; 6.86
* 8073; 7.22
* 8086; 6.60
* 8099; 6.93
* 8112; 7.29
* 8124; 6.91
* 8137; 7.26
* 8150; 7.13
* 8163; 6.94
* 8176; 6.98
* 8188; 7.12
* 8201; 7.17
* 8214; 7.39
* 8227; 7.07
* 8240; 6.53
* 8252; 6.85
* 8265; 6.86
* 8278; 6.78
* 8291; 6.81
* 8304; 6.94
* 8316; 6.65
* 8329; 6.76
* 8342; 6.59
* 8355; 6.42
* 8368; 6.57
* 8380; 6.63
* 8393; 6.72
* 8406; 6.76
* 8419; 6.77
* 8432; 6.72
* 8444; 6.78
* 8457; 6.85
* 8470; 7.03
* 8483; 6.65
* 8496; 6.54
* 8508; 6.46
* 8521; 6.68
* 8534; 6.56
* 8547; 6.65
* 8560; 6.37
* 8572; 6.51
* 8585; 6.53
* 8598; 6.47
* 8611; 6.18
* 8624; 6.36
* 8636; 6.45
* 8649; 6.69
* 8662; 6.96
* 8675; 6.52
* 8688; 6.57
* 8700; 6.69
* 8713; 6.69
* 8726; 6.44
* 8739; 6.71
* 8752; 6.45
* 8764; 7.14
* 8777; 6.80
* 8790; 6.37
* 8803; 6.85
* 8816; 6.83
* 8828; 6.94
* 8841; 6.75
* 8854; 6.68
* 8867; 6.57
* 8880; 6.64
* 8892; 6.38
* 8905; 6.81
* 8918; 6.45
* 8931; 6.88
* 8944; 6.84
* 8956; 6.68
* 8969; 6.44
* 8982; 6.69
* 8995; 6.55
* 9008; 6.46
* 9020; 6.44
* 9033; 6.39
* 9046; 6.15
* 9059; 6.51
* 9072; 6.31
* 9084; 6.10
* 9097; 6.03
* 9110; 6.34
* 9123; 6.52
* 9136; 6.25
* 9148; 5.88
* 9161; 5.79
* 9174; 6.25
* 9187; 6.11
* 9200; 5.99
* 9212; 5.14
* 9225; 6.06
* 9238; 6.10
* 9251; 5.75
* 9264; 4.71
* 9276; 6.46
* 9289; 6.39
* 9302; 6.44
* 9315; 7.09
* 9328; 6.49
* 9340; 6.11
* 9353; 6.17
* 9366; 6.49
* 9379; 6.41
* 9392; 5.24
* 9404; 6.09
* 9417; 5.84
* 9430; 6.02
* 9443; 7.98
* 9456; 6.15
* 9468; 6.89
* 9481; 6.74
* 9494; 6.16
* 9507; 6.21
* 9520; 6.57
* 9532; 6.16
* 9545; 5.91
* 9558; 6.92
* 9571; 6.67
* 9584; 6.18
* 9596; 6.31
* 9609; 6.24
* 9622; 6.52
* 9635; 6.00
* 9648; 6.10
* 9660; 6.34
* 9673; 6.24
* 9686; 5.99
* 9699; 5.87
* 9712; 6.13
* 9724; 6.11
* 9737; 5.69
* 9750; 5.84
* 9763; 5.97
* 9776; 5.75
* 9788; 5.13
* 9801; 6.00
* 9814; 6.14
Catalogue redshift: 0.084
